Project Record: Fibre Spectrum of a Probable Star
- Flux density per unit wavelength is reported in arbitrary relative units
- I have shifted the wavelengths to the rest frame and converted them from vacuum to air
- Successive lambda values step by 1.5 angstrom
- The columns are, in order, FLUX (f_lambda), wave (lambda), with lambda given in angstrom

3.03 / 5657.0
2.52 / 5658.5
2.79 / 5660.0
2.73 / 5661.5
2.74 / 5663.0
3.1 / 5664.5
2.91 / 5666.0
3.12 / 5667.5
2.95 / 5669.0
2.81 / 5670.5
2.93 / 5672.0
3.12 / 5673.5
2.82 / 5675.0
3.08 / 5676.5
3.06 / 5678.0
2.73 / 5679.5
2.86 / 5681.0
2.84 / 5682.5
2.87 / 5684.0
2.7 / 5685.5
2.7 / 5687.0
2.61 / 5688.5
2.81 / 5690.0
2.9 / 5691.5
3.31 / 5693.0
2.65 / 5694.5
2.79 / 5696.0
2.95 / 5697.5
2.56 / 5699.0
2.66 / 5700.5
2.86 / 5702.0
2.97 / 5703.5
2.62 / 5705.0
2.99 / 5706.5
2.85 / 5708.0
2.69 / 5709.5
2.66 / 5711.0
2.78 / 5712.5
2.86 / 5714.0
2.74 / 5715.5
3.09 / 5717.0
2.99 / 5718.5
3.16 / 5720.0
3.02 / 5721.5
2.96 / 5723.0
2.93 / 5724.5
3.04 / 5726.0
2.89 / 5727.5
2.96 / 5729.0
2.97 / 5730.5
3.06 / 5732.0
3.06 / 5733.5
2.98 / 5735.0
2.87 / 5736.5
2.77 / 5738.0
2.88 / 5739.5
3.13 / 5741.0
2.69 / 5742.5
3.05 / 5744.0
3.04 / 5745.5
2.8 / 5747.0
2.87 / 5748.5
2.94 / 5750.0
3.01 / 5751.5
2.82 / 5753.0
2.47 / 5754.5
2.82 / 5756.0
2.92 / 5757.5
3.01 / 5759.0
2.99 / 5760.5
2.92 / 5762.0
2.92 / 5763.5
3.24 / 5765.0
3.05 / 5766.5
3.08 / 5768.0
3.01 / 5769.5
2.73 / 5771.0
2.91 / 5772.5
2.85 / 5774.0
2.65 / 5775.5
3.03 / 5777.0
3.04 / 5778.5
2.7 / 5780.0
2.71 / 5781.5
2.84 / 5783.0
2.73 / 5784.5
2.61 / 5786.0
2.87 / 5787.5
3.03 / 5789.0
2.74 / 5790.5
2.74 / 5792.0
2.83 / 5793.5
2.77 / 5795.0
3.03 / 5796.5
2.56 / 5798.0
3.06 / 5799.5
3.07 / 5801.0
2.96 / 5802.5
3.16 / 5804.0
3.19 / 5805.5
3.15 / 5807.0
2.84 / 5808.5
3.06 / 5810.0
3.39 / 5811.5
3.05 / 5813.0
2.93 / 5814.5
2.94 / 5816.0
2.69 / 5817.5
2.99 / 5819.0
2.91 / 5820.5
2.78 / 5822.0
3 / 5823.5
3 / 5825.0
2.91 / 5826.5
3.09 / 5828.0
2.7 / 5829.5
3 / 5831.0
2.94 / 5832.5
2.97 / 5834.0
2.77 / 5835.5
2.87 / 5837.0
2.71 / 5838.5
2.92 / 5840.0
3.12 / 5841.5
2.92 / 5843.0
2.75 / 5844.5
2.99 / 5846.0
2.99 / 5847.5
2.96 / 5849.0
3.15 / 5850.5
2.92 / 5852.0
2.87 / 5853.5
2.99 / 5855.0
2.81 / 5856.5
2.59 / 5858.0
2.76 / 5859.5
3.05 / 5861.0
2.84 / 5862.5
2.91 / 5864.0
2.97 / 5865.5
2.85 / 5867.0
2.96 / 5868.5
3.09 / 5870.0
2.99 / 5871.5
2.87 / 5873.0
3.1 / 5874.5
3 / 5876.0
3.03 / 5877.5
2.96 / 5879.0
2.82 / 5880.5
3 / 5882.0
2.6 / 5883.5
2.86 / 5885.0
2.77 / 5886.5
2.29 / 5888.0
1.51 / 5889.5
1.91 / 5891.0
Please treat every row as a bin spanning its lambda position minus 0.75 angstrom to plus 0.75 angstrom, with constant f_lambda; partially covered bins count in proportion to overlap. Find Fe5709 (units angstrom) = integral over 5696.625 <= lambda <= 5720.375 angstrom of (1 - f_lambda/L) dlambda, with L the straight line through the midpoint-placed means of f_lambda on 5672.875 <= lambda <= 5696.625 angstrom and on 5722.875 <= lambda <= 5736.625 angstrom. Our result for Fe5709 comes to 0.7 angstrom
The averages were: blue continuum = 2.86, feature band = 2.83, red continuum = 2.98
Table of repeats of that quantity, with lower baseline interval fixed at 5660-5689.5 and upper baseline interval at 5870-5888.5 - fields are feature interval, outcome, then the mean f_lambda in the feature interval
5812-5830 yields -0.3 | 2.93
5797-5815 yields -1.0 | 3.04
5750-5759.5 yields 0.1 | 2.84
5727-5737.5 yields -0.3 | 2.97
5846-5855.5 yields -0.3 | 2.98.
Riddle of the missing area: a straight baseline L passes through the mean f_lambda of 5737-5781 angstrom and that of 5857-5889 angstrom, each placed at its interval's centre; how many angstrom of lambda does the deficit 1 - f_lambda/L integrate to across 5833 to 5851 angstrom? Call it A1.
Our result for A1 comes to -0.3 angstrom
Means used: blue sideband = 2.91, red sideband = 2.86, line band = 2.92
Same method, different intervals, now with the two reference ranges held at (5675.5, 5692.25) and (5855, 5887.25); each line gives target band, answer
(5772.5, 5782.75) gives 0.1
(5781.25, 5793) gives 0.3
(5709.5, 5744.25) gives -1.0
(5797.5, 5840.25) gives -1.1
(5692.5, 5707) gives 0.1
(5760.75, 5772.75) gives -0.5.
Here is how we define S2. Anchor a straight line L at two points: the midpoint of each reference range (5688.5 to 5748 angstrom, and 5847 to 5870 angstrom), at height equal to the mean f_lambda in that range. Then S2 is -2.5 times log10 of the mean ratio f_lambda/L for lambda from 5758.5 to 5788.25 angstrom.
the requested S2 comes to 0.00 mag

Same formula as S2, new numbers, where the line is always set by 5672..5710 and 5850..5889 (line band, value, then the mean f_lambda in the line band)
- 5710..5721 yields -0.02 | 2.9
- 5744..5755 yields -0.01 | 2.87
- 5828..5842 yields -0.01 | 2.9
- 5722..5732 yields -0.04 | 2.97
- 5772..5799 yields 0.02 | 2.81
